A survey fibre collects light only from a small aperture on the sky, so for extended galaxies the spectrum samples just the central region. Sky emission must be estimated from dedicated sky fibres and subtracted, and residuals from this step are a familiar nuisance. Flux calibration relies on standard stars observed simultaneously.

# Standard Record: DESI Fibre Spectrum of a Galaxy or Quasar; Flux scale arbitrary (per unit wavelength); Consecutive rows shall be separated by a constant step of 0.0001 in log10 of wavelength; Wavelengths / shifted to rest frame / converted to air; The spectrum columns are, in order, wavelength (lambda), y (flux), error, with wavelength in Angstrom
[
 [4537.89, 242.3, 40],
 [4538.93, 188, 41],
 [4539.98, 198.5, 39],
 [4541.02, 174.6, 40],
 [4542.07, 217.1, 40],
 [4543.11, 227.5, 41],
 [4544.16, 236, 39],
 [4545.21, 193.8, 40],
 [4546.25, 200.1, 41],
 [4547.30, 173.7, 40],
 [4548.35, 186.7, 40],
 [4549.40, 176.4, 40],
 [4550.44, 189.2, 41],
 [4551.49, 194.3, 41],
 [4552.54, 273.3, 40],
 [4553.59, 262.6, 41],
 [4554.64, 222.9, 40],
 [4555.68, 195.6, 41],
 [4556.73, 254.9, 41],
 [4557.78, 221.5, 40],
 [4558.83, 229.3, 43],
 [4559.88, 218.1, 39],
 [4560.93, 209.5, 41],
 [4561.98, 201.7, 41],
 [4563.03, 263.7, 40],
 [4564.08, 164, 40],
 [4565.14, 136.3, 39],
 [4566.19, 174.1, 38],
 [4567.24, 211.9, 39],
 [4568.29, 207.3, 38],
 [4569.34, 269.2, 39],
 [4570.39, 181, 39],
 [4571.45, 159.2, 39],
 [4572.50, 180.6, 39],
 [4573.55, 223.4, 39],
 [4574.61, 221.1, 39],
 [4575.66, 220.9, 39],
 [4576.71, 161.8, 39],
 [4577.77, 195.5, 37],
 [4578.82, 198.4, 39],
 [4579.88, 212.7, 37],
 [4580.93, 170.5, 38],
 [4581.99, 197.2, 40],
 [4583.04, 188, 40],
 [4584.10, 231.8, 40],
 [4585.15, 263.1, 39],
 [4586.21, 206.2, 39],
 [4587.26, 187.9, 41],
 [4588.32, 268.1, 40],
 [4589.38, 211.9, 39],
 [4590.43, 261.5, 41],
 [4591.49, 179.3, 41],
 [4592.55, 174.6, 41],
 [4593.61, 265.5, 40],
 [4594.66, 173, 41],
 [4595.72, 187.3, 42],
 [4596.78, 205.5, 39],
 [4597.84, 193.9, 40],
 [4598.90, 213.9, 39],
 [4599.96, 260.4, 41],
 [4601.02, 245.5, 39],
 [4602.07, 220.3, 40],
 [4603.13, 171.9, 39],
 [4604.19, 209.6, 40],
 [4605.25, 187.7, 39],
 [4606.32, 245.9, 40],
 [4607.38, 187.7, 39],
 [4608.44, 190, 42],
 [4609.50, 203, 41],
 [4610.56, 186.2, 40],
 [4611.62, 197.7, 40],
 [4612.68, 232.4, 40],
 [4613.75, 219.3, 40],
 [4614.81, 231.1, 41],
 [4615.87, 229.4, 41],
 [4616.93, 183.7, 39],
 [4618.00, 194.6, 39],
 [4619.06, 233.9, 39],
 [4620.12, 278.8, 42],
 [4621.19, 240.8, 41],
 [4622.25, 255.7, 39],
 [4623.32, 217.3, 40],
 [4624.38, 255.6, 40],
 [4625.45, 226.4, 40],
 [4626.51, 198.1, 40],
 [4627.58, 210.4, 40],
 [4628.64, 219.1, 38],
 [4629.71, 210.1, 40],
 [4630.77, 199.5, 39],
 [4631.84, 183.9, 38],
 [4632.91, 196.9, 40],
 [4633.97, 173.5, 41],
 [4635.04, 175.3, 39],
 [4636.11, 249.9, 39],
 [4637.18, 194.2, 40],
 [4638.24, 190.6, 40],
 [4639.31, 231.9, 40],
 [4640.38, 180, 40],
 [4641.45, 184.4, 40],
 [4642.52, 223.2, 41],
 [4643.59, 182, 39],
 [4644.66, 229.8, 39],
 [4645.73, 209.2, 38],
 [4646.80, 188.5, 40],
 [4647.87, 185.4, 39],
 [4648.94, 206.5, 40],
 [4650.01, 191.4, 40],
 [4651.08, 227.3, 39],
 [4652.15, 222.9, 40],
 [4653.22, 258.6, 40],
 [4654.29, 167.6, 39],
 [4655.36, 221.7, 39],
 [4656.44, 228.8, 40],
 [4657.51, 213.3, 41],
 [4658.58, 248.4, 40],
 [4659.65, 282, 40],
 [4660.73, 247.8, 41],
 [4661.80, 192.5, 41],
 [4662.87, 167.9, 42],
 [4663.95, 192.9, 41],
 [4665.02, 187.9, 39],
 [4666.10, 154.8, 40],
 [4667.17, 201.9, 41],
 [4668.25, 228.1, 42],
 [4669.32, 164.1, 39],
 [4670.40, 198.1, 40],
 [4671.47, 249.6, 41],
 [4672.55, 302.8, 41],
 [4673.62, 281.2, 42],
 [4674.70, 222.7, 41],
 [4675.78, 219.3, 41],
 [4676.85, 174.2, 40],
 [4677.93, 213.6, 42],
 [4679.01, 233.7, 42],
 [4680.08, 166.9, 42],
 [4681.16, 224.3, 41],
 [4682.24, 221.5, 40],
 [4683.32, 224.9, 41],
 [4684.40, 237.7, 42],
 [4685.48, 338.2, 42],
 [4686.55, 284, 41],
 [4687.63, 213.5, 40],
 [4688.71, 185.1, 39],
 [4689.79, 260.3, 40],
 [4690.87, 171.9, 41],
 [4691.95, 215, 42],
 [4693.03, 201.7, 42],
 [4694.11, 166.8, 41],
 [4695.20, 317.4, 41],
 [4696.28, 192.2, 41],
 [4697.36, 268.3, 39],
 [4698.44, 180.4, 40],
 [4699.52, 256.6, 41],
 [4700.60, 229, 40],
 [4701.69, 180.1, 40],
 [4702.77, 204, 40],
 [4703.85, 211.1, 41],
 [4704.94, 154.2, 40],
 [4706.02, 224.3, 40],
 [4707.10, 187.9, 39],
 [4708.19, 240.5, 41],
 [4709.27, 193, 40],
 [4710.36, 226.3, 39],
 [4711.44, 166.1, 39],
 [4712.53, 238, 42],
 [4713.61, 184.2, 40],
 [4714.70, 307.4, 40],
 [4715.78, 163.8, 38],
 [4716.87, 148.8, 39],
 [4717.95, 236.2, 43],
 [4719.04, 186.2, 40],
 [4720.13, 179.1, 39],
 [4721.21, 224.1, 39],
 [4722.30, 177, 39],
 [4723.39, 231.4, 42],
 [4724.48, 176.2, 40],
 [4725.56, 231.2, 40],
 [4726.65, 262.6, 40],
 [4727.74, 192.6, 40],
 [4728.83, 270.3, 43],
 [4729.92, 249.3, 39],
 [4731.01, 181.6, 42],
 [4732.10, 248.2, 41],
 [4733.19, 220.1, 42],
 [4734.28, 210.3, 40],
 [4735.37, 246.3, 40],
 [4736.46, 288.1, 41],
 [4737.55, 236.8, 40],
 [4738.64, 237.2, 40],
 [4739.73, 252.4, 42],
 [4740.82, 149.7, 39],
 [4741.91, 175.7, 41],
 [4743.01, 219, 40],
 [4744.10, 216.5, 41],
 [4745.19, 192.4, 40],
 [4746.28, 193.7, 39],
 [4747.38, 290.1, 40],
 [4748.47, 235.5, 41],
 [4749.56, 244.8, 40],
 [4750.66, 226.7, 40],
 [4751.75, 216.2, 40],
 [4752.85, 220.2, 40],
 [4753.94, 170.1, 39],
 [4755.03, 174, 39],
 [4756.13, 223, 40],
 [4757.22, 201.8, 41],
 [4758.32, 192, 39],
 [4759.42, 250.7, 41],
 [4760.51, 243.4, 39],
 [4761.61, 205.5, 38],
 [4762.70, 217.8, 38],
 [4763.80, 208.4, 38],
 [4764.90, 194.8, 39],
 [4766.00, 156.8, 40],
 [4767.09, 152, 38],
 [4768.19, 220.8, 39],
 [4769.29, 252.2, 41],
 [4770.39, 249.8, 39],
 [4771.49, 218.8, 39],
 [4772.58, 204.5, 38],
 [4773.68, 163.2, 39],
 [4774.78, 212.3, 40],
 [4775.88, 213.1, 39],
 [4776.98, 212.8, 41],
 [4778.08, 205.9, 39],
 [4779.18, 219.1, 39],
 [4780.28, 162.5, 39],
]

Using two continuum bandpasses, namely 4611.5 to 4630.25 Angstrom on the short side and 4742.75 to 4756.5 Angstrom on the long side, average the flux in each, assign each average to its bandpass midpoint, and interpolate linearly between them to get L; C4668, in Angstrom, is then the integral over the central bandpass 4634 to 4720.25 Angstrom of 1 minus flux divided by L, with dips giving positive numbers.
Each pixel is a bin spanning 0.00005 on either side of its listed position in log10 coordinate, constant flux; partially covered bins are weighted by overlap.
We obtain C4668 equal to 2.92 Angstrom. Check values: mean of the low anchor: 225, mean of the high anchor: 217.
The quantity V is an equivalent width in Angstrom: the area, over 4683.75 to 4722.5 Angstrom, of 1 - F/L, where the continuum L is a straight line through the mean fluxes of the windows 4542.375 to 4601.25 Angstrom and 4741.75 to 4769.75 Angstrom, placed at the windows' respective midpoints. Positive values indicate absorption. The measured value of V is -0.9 Angstrom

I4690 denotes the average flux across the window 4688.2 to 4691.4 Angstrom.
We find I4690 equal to 206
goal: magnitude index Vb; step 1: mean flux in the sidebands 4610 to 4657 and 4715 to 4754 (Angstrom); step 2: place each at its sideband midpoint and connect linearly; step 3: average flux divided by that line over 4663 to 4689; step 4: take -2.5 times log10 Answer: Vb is -0.03 mag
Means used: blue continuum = 212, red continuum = 218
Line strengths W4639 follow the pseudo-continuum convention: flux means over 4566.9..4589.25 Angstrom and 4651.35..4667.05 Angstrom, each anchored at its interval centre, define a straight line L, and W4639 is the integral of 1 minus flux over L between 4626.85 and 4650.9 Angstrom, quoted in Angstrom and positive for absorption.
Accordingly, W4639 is 1.2 Angstrom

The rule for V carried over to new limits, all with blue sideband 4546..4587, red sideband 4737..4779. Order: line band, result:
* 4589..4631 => -1.6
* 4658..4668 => 0.0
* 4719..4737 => -1.0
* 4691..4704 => -0.4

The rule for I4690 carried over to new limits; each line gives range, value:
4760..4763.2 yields 222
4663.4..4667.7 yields 184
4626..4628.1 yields 204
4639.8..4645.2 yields 200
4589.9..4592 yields 221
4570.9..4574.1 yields 187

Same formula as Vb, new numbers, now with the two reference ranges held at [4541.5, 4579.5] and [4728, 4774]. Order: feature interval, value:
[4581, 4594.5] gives -0.04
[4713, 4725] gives 0.07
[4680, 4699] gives -0.07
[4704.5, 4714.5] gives 0.05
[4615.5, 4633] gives -0.05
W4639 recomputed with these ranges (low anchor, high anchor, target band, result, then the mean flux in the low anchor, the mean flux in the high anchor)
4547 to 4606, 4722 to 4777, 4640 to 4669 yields 0.5 Angstrom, 209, 216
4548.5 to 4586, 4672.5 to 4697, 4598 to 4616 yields 0.1 Angstrom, 208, 228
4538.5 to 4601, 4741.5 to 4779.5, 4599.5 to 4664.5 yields -1.1 Angstrom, 208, 211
